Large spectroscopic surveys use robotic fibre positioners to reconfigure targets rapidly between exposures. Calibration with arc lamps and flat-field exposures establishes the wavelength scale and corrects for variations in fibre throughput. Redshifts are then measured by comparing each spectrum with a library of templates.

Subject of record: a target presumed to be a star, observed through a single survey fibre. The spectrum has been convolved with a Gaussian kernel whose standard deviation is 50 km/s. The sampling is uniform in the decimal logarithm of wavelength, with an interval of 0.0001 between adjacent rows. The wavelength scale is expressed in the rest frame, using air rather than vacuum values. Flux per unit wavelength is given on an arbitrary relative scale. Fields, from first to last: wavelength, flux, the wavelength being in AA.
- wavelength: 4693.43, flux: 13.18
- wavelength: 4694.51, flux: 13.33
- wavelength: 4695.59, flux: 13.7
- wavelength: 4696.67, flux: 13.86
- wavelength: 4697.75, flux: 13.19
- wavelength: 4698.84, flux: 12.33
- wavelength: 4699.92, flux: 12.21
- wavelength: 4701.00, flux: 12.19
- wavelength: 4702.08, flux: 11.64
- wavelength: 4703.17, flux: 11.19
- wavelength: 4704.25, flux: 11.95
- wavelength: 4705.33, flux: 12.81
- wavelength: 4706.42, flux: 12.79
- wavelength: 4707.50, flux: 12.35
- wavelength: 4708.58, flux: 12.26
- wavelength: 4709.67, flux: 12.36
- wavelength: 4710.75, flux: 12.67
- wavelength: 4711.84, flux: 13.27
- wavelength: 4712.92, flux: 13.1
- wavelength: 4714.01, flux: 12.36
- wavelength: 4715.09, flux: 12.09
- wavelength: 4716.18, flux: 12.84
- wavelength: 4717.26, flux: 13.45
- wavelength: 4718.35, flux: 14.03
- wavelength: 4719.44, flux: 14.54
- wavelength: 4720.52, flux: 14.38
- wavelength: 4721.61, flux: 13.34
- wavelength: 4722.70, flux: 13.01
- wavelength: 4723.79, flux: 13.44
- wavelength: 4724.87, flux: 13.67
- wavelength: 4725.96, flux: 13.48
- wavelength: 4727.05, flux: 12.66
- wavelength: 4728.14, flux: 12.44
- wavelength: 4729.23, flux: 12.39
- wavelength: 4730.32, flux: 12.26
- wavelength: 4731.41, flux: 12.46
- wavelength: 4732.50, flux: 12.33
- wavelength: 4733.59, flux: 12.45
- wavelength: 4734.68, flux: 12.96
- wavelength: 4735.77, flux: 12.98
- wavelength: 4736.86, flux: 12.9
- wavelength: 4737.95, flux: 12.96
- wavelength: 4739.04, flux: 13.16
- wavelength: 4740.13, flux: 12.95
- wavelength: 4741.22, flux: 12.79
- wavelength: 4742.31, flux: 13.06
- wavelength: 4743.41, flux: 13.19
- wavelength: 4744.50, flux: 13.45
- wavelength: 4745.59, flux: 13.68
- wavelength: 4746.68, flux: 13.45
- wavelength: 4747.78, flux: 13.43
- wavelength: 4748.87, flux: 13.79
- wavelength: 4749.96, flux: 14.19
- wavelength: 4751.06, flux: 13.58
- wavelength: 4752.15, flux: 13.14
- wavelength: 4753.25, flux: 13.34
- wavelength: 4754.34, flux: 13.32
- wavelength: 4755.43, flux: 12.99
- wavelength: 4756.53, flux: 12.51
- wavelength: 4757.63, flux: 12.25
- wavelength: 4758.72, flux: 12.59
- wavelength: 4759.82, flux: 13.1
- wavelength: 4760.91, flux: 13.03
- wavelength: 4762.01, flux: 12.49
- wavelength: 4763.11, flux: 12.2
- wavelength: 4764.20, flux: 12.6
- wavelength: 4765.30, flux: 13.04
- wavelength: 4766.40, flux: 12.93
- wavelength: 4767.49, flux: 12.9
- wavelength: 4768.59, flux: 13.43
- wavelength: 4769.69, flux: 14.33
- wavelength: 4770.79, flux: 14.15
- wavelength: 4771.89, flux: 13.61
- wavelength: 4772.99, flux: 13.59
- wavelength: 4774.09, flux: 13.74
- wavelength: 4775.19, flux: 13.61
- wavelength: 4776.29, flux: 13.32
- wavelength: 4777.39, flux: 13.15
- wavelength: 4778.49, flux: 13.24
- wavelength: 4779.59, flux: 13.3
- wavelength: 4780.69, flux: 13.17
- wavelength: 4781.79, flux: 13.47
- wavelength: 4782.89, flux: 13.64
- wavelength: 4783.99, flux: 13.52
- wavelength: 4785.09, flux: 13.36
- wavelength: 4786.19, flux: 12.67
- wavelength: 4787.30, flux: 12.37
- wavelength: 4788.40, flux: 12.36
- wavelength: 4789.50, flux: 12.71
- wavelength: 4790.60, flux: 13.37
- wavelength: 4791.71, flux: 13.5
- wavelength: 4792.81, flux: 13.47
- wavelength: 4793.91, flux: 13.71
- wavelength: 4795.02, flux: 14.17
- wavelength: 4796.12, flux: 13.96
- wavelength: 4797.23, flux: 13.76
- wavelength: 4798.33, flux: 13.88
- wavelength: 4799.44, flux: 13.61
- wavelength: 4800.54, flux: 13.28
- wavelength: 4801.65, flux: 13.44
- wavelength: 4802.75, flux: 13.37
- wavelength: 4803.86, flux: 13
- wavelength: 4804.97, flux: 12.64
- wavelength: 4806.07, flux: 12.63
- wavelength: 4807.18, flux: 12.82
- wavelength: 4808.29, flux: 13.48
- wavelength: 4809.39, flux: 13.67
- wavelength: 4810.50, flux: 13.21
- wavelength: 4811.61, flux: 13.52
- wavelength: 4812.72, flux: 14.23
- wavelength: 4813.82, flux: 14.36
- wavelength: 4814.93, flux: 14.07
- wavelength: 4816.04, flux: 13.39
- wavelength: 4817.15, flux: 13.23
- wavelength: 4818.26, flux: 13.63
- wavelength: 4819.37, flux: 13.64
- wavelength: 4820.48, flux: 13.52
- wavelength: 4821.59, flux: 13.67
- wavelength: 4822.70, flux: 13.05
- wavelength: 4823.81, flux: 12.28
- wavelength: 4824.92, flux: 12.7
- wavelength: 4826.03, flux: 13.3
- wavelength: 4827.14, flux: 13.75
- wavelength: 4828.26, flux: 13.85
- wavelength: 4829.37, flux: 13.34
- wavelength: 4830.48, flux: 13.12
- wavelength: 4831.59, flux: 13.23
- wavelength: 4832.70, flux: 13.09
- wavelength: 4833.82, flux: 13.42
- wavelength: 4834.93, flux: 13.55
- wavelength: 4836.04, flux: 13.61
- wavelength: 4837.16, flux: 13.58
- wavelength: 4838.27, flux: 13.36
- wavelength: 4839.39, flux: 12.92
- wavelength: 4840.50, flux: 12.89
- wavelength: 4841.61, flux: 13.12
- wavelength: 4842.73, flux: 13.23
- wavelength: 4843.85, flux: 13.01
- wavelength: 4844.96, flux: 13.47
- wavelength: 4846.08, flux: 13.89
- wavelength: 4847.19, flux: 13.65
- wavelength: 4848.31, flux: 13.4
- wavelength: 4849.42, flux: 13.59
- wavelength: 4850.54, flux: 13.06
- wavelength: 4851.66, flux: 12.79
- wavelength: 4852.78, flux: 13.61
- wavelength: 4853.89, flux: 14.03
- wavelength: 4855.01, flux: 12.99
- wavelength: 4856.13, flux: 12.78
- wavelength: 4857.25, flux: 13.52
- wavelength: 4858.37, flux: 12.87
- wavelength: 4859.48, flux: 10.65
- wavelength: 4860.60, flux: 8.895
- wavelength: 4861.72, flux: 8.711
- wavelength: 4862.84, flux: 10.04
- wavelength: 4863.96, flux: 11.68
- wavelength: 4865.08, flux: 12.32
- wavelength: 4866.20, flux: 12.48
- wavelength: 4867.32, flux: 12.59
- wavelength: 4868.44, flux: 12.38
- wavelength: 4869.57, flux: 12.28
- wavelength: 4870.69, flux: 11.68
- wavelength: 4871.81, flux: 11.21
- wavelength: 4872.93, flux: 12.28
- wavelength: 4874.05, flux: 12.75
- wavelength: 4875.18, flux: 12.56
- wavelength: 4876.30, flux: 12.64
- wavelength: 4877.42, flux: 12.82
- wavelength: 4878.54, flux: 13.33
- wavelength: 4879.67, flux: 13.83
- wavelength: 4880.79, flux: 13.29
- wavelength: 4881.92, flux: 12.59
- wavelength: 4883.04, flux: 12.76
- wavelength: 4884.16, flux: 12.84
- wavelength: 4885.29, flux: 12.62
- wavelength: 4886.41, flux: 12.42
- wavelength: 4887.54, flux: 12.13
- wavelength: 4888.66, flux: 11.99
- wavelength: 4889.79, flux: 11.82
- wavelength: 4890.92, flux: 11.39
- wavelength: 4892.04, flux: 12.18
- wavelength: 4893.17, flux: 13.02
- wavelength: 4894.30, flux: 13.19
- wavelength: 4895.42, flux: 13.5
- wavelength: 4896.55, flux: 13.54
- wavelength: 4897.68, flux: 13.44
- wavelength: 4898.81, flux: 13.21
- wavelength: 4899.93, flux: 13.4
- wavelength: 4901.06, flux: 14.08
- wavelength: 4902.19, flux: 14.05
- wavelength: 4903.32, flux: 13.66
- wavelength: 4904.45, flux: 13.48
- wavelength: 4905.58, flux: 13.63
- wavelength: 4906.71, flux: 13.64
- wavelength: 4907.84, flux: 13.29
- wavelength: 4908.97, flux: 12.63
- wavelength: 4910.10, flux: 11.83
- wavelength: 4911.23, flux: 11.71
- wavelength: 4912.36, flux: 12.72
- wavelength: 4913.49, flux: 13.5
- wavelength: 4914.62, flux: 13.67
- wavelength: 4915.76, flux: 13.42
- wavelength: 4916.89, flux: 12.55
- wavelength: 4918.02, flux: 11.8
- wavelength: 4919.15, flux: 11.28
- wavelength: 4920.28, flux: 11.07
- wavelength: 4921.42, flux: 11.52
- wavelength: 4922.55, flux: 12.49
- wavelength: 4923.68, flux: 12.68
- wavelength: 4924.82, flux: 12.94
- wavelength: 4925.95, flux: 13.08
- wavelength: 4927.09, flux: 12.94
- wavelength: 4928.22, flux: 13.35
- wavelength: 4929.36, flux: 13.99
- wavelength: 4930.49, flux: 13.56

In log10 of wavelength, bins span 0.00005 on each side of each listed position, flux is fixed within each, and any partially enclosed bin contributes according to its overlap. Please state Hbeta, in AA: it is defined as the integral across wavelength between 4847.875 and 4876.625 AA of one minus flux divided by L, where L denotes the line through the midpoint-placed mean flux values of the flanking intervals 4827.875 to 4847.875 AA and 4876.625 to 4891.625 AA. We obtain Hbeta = 1.7 AA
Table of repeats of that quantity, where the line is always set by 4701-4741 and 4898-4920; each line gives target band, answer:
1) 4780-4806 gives -0.8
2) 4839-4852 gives -0.3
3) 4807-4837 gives -1.2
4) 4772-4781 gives -0.4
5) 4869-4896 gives 0.9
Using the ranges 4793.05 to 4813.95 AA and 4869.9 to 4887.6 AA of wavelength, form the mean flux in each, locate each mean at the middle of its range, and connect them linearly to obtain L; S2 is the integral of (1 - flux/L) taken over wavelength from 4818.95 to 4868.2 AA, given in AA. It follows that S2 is 0.7 AA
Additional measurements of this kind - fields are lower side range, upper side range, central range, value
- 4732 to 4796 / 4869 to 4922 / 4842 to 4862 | 0.23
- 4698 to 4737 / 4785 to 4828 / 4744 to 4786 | -0.62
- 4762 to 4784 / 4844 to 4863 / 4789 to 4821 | -1.20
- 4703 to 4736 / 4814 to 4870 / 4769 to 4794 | -0.91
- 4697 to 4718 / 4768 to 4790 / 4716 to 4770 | -0.84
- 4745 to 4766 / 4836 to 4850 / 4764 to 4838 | -0.87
